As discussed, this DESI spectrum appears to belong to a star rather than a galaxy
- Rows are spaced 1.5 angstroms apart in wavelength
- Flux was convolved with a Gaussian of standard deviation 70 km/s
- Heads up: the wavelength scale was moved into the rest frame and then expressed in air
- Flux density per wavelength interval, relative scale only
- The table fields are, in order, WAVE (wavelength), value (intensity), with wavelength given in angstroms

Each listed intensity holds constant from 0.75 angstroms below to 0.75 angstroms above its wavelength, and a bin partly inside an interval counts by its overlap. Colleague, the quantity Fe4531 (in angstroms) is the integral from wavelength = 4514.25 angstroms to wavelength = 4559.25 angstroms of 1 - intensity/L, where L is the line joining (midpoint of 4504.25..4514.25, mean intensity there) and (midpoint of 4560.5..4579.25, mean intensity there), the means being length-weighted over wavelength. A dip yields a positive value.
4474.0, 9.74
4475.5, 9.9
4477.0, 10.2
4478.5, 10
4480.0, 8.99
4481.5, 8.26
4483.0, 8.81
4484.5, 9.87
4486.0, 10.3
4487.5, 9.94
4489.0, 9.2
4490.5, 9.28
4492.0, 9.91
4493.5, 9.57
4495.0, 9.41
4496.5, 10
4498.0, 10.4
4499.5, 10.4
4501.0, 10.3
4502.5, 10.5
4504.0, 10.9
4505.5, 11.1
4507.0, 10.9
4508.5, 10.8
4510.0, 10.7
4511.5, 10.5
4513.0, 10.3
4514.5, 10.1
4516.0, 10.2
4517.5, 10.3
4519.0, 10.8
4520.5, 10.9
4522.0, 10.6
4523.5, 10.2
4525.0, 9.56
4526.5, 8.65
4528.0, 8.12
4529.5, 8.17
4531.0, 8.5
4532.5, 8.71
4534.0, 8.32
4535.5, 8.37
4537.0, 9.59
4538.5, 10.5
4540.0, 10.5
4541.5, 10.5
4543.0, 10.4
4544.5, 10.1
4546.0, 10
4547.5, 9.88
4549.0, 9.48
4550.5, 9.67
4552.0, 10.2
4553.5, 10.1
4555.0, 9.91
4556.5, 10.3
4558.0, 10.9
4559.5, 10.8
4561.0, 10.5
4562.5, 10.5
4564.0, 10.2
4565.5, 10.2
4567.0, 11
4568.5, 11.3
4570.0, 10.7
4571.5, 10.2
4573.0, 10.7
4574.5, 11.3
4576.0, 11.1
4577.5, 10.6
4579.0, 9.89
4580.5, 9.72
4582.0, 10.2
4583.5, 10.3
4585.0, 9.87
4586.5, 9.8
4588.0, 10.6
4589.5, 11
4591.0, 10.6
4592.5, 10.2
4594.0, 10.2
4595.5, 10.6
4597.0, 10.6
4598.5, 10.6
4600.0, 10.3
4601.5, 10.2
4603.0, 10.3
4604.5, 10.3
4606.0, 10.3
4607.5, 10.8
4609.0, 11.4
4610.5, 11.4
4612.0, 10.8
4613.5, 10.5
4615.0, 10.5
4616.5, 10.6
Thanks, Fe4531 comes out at 3.7 angstroms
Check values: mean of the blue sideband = 10.7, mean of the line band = 9.79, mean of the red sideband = 10.7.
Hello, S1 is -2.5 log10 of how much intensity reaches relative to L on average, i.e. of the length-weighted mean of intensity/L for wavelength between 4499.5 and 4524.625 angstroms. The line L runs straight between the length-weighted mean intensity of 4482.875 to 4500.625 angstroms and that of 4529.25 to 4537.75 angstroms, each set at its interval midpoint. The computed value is -0.14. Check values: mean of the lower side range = 9.8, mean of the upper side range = 8.64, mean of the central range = 10.5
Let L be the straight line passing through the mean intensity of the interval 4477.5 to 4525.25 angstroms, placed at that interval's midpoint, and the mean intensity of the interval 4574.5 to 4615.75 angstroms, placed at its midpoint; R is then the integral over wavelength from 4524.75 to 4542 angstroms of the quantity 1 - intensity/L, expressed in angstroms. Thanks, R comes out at 1.9 angstroms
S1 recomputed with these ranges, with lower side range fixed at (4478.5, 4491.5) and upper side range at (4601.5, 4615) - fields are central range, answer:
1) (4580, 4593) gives 0.02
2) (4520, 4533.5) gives 0.07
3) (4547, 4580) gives -0.02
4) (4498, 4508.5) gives -0.12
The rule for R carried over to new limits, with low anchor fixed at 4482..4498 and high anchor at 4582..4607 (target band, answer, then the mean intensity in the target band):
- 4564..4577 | -0.7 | 10.8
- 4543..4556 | 0.1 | 9.95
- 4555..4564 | -0.3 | 10.5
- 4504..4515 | -1.0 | 10.7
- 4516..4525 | -0.5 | 10.4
